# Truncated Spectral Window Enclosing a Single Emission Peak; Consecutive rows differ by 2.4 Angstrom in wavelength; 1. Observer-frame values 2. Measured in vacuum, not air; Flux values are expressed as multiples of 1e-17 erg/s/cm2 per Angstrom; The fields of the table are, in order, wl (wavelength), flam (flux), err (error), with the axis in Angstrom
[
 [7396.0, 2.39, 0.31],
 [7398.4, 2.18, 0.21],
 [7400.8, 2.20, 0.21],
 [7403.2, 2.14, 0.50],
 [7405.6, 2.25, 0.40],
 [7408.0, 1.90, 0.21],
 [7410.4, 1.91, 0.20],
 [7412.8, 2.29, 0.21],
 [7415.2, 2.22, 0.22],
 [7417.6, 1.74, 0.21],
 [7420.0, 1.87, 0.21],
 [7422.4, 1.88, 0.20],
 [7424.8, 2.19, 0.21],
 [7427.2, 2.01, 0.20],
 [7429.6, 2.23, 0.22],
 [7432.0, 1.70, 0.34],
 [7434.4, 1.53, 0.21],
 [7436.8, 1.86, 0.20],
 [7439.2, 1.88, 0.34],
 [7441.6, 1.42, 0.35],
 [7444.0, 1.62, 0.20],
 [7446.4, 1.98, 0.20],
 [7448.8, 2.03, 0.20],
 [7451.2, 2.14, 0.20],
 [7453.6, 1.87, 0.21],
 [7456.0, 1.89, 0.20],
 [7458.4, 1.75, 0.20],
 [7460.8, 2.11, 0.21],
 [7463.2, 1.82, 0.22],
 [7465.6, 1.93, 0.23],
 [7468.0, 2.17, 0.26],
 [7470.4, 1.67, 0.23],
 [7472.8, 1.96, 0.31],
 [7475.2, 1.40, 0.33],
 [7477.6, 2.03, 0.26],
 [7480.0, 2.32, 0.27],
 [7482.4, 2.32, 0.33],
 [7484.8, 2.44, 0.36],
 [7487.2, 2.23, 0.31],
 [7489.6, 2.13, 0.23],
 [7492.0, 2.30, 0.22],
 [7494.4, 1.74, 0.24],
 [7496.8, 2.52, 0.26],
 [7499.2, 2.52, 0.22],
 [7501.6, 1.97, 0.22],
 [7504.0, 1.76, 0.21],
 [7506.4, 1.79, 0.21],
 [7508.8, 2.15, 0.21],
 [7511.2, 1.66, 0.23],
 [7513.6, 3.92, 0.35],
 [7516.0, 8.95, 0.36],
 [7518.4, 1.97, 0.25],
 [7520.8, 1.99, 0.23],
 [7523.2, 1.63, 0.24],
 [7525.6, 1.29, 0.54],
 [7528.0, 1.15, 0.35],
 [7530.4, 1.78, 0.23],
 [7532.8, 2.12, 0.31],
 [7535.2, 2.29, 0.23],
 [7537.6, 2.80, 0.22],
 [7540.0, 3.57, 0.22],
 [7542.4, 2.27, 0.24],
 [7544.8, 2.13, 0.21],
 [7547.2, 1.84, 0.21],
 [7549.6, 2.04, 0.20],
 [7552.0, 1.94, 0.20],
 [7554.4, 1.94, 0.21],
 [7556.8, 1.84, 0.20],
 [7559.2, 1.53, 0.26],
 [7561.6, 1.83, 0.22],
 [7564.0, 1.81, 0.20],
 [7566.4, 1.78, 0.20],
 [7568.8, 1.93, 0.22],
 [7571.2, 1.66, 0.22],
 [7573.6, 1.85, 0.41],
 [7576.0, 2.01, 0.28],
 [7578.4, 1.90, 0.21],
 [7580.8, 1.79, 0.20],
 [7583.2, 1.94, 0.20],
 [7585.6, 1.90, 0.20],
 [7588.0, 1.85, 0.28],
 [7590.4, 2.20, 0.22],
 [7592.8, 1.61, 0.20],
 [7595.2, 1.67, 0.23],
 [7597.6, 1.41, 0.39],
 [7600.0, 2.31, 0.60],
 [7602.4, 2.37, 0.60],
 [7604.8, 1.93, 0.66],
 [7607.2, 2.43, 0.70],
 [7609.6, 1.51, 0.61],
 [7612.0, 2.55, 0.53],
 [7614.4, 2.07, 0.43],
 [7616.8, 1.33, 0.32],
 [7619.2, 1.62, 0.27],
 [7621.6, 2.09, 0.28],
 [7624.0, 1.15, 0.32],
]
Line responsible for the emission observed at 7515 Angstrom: H-alpha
